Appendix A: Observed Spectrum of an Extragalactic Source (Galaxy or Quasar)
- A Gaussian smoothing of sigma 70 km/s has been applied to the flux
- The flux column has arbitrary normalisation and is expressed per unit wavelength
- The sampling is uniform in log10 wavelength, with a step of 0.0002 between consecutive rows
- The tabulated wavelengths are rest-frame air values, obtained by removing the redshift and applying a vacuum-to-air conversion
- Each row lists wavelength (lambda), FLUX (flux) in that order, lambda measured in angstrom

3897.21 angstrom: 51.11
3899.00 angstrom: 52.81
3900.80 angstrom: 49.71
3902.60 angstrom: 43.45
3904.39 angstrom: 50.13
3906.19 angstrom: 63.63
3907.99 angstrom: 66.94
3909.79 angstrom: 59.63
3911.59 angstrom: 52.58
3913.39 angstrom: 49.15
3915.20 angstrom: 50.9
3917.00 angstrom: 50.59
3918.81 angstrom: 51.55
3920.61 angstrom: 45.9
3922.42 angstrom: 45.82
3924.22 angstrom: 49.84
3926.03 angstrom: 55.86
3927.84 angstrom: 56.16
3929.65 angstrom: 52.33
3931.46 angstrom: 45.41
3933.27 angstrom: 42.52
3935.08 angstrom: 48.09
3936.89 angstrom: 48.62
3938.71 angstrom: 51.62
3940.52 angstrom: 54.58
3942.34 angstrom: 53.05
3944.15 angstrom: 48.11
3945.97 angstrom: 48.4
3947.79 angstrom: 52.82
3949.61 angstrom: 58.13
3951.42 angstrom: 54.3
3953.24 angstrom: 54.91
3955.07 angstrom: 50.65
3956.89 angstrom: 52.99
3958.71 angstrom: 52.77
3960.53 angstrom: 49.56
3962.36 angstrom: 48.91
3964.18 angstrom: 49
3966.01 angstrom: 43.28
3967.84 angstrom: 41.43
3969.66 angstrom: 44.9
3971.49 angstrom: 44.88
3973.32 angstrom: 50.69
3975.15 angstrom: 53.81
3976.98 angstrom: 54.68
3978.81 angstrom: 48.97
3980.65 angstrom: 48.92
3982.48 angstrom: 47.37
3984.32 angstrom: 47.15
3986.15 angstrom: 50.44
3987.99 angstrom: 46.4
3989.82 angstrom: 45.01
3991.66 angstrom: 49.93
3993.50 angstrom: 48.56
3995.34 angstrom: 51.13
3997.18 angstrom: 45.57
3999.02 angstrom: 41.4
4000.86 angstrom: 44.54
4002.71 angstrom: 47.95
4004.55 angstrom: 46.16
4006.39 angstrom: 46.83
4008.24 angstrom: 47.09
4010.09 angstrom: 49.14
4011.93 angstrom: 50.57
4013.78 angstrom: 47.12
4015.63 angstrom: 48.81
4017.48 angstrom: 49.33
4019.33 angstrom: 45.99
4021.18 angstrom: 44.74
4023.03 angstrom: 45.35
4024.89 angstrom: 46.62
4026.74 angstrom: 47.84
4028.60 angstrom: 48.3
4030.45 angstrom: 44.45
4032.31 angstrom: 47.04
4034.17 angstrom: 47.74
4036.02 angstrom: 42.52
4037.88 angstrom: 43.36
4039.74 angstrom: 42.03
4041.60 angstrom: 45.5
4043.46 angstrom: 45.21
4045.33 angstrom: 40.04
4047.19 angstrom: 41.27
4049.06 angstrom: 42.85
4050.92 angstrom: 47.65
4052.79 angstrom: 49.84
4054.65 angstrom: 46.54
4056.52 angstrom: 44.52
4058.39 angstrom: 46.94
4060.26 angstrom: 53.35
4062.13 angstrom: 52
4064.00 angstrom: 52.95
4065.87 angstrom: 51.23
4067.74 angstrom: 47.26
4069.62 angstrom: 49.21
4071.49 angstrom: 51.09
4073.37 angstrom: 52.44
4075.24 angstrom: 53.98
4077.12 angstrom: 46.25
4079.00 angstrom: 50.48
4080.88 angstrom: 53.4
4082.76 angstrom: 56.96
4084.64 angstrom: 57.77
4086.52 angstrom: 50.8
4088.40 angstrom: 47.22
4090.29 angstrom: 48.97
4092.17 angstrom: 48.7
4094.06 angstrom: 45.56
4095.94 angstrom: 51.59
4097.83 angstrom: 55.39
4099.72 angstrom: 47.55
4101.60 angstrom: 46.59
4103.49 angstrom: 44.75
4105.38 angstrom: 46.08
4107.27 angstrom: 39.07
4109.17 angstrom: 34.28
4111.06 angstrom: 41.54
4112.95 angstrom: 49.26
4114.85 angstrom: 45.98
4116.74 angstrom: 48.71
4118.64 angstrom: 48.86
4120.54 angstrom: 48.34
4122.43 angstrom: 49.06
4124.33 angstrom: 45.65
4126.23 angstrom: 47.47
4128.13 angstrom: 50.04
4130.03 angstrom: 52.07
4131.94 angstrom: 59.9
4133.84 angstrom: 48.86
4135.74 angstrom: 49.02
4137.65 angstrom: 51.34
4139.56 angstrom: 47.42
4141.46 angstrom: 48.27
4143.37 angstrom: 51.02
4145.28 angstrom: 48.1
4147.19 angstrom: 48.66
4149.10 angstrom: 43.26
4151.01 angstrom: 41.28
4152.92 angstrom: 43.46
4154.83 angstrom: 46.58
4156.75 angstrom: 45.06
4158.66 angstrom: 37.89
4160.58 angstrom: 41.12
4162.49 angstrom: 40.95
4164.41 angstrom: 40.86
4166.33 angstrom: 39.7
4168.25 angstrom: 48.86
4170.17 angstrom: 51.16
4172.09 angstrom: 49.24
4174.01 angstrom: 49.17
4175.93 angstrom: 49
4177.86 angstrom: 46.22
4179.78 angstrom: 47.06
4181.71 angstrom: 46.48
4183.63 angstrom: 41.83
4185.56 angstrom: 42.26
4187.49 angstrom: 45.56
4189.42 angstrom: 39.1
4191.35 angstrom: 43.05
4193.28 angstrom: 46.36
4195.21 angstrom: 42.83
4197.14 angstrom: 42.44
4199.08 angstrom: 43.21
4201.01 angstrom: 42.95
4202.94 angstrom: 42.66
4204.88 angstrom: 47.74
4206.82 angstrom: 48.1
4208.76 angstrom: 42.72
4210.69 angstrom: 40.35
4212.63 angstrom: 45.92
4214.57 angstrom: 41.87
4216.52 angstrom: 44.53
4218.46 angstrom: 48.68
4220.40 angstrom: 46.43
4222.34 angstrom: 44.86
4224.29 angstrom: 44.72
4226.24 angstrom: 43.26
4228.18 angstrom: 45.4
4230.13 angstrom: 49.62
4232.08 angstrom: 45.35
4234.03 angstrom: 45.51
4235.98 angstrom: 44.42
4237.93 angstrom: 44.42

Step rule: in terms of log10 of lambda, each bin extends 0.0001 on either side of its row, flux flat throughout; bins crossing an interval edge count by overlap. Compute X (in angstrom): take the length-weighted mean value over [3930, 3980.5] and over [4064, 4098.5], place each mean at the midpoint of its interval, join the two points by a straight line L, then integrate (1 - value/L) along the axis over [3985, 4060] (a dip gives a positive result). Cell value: 6.1 angstrom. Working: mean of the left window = 49.9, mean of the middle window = 46.4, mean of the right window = 51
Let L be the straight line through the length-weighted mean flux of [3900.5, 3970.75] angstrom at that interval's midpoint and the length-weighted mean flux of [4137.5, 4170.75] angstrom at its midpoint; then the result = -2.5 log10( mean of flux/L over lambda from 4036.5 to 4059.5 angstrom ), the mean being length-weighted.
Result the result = 0.076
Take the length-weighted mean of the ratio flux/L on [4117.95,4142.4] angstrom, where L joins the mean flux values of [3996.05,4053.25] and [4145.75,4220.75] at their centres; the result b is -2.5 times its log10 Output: -0.110 mag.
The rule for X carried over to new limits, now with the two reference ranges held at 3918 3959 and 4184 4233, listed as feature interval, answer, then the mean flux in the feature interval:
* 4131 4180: -1.0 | 46.7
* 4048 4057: 0.4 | 46.3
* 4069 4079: -0.6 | 50.6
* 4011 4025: 0.5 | 47.4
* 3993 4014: 1.0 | 47.1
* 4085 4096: -0.4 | 49.1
